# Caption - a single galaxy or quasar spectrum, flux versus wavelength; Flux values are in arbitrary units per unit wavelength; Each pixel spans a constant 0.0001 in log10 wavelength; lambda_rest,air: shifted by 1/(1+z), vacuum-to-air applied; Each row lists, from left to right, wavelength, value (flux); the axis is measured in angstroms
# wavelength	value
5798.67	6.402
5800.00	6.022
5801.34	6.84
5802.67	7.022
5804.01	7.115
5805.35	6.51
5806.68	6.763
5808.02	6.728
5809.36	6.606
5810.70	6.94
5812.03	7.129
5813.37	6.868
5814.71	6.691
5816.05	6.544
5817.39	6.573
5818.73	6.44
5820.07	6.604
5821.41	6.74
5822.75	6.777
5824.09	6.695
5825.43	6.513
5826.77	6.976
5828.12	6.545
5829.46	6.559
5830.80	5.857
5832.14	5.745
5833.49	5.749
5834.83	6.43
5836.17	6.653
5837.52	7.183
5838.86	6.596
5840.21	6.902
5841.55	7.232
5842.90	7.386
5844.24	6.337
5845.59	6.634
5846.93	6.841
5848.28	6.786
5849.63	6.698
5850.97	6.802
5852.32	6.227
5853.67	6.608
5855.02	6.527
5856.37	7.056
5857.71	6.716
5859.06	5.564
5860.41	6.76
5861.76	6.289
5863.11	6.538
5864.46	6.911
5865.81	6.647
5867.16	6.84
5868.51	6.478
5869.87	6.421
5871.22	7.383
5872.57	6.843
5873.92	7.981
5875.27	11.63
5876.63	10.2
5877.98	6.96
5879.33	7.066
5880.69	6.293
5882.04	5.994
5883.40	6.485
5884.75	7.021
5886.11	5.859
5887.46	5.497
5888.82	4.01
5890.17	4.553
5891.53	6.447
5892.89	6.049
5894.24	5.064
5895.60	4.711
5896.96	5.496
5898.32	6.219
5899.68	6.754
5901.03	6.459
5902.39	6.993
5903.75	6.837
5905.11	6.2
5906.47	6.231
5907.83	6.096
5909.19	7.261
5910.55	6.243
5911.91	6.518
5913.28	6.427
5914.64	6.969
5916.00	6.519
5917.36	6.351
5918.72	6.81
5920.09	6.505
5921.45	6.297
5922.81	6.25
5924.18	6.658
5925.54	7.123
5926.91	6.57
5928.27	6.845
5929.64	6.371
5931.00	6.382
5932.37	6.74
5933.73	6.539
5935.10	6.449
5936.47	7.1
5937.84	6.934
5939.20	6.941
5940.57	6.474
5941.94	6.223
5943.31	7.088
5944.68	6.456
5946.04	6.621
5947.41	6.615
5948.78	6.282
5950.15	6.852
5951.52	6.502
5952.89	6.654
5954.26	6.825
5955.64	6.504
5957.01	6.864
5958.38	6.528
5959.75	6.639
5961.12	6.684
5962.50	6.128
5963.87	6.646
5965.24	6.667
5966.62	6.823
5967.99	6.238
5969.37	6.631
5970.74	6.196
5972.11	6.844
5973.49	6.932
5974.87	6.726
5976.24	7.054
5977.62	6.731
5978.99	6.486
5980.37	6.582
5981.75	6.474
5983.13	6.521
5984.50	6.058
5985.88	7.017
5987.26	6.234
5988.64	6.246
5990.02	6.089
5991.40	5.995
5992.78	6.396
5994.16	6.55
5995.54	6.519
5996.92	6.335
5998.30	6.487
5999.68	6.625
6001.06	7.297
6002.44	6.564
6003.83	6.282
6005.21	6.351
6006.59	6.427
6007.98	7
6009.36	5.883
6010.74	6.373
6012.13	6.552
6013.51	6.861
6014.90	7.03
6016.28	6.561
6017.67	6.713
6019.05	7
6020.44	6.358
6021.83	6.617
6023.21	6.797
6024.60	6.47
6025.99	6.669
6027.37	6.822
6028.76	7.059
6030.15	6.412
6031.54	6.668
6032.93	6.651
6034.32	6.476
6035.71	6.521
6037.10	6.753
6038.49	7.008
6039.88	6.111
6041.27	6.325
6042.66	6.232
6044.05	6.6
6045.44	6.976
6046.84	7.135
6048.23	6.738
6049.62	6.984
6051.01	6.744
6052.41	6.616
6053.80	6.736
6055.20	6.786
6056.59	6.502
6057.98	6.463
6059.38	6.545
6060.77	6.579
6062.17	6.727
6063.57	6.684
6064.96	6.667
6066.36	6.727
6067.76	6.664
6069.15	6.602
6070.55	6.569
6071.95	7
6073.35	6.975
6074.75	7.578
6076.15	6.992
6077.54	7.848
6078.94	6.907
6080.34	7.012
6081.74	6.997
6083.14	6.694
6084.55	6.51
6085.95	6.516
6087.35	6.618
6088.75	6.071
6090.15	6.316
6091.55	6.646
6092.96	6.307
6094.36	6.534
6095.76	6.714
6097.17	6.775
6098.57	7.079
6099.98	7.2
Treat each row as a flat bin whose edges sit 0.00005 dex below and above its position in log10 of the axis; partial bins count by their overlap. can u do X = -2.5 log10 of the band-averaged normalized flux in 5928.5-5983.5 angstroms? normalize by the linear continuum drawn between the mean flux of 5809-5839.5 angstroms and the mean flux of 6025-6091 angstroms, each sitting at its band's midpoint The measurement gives 0.01 mag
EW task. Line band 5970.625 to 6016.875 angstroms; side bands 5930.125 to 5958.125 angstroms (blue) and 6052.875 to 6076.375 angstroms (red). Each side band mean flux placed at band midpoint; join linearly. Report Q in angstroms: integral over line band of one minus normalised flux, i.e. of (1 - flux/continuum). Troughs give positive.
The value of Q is 1.0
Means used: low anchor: 6.65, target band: 6.54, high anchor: 6.75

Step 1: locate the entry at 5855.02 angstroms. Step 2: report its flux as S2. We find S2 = 6.527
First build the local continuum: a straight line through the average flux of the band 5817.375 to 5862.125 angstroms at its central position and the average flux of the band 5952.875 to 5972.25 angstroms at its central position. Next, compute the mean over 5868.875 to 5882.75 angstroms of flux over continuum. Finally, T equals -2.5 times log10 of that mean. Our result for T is -0.16 mag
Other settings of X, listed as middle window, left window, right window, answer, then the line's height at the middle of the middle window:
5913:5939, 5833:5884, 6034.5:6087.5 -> 0.04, 6.86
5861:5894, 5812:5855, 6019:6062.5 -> -0.02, 6.63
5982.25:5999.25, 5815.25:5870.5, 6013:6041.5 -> 0.05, 6.65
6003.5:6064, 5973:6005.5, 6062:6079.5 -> 0.02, 6.74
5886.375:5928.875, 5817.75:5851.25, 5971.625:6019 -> 0.06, 6.59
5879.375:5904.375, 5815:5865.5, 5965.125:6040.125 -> 0.11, 6.59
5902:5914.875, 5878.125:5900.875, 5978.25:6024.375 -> -0.10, 5.99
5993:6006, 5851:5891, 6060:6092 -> 0.03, 6.76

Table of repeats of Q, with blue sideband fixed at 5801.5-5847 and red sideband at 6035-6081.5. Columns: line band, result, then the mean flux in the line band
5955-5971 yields 0.4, 6.56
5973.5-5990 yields 0.5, 6.55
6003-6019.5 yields 0.4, 6.58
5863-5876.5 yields -1.7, 7.51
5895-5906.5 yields 0.8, 6.22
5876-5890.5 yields 0.7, 6.39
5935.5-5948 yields 0.0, 6.71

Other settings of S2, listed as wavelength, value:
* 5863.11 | 6.538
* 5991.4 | 5.995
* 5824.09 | 6.695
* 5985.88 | 7.017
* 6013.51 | 6.861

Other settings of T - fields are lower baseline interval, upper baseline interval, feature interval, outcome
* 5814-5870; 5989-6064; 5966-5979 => -0.01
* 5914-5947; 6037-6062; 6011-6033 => -0.01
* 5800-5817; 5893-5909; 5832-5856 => -0.02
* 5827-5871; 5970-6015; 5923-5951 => -0.02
